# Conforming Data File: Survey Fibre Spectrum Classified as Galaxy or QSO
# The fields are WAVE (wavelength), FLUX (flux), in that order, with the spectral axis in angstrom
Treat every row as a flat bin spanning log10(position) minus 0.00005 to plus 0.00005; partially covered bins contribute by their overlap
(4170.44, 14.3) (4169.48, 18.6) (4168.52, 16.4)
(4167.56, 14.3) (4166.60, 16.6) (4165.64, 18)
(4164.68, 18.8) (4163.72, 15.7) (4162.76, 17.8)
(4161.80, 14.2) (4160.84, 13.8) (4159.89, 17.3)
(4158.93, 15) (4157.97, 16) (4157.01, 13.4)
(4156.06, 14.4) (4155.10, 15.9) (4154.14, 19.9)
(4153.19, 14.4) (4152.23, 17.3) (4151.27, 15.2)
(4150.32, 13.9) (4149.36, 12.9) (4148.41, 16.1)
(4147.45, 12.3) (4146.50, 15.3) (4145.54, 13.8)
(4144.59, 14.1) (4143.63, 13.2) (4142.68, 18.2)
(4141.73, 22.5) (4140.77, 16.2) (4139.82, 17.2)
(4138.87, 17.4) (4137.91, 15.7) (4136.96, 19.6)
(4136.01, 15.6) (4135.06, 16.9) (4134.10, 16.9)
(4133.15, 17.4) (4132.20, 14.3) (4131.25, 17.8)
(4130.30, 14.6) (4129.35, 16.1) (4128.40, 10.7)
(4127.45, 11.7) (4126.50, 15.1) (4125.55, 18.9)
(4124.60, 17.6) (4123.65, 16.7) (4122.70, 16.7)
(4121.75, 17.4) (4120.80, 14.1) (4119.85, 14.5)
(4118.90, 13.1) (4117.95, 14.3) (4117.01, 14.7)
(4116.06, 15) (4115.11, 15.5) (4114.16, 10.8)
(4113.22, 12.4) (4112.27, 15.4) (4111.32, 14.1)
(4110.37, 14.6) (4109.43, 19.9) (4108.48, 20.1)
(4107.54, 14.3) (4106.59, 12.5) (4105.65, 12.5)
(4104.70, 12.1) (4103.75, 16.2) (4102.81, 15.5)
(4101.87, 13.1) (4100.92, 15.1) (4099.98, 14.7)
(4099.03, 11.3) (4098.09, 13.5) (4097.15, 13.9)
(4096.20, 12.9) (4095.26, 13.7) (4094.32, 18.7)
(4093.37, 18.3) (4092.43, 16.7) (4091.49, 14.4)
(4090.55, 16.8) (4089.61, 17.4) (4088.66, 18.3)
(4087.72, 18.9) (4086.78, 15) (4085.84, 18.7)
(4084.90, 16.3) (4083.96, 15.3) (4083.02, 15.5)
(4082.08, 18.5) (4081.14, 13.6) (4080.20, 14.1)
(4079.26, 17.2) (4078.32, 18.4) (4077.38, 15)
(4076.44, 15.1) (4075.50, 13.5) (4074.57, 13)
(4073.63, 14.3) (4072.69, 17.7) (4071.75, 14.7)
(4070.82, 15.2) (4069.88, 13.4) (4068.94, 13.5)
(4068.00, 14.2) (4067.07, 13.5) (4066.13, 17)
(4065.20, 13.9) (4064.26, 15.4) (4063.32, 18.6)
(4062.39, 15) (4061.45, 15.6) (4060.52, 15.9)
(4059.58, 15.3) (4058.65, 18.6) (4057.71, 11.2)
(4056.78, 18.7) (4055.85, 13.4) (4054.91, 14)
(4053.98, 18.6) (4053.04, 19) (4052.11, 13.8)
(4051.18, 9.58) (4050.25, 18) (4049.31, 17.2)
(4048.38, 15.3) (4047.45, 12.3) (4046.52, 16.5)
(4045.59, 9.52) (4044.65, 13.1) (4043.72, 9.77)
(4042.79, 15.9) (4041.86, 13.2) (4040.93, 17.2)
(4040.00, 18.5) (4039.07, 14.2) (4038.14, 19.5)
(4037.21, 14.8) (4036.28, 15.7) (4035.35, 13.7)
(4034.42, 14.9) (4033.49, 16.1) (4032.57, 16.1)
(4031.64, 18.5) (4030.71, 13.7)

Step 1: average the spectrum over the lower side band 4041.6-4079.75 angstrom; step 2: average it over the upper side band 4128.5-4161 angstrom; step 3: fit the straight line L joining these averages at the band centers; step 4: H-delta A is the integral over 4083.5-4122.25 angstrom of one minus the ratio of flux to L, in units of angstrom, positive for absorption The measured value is 0.6 angstrom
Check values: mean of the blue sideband 15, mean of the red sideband 15.9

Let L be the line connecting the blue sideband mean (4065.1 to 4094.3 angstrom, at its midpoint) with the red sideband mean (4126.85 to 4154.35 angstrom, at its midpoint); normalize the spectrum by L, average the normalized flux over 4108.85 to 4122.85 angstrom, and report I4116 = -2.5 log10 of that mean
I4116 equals 0.07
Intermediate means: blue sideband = 15.8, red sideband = 15.7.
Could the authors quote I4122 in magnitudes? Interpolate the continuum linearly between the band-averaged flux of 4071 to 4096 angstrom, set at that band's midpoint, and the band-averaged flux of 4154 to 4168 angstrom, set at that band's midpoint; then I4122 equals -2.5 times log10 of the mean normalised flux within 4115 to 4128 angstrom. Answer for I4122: 0.05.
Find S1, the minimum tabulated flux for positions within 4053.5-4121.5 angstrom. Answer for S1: 10.8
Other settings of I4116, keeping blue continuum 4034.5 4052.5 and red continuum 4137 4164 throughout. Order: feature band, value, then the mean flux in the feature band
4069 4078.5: 0.01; 14.9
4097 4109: 0.07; 14.2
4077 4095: -0.11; 16.7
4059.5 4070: -0.02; 15.2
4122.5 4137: -0.03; 15.9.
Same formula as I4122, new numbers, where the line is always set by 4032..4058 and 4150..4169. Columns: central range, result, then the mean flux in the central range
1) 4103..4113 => 0.03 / 15.1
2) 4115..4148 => 0.00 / 15.7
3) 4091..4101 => 0.04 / 14.8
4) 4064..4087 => 0.00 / 15.3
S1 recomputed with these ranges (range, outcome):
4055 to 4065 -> 11.2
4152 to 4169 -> 13.4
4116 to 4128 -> 11.7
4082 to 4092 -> 14.4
